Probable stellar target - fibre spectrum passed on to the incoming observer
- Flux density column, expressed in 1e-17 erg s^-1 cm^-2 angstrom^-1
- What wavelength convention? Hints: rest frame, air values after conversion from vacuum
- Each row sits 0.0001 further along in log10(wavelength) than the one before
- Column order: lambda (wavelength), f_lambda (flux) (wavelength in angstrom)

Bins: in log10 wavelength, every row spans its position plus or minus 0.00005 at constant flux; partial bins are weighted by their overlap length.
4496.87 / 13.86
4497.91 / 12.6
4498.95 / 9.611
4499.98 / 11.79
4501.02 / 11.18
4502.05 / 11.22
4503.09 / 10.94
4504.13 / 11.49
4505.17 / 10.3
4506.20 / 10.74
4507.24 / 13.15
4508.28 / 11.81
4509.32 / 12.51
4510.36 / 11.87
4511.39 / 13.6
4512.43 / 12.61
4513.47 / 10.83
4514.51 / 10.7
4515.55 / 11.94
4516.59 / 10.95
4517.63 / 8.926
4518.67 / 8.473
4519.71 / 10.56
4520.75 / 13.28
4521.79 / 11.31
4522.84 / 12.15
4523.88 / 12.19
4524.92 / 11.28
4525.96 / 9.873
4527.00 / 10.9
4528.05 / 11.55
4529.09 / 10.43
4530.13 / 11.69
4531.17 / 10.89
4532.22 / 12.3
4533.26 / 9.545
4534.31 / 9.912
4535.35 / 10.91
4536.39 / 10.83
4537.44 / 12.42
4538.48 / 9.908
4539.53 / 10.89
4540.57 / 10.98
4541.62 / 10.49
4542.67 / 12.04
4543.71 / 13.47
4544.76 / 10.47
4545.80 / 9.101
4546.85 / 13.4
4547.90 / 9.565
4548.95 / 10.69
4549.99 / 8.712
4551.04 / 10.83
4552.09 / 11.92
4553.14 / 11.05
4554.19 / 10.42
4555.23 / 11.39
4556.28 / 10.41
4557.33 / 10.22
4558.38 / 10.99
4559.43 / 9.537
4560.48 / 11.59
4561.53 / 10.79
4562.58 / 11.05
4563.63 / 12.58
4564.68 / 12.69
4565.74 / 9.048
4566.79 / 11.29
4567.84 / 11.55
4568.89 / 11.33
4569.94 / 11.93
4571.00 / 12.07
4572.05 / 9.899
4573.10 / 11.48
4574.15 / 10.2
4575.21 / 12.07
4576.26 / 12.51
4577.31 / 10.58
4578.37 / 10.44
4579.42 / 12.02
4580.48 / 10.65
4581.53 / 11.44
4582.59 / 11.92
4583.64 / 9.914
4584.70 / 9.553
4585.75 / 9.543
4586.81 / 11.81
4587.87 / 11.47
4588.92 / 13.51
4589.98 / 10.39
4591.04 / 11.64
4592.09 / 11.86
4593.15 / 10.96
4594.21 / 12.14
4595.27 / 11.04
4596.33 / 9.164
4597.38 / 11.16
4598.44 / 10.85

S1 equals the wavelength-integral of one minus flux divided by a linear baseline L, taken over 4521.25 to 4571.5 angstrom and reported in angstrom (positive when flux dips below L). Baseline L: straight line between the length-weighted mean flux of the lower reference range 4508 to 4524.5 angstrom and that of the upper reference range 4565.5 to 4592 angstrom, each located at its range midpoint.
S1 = 1.21 angstrom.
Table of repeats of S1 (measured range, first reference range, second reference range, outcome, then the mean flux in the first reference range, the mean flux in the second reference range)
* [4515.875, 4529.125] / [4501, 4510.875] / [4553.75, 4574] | 0.53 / 11.5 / 11.1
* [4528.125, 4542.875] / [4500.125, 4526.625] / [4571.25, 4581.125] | 0.44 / 11.4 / 11.1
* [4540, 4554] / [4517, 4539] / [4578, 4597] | 0.01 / 10.9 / 11.1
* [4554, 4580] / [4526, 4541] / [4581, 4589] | -0.36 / 10.9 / 11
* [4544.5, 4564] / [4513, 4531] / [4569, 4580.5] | 0.72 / 11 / 11.3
